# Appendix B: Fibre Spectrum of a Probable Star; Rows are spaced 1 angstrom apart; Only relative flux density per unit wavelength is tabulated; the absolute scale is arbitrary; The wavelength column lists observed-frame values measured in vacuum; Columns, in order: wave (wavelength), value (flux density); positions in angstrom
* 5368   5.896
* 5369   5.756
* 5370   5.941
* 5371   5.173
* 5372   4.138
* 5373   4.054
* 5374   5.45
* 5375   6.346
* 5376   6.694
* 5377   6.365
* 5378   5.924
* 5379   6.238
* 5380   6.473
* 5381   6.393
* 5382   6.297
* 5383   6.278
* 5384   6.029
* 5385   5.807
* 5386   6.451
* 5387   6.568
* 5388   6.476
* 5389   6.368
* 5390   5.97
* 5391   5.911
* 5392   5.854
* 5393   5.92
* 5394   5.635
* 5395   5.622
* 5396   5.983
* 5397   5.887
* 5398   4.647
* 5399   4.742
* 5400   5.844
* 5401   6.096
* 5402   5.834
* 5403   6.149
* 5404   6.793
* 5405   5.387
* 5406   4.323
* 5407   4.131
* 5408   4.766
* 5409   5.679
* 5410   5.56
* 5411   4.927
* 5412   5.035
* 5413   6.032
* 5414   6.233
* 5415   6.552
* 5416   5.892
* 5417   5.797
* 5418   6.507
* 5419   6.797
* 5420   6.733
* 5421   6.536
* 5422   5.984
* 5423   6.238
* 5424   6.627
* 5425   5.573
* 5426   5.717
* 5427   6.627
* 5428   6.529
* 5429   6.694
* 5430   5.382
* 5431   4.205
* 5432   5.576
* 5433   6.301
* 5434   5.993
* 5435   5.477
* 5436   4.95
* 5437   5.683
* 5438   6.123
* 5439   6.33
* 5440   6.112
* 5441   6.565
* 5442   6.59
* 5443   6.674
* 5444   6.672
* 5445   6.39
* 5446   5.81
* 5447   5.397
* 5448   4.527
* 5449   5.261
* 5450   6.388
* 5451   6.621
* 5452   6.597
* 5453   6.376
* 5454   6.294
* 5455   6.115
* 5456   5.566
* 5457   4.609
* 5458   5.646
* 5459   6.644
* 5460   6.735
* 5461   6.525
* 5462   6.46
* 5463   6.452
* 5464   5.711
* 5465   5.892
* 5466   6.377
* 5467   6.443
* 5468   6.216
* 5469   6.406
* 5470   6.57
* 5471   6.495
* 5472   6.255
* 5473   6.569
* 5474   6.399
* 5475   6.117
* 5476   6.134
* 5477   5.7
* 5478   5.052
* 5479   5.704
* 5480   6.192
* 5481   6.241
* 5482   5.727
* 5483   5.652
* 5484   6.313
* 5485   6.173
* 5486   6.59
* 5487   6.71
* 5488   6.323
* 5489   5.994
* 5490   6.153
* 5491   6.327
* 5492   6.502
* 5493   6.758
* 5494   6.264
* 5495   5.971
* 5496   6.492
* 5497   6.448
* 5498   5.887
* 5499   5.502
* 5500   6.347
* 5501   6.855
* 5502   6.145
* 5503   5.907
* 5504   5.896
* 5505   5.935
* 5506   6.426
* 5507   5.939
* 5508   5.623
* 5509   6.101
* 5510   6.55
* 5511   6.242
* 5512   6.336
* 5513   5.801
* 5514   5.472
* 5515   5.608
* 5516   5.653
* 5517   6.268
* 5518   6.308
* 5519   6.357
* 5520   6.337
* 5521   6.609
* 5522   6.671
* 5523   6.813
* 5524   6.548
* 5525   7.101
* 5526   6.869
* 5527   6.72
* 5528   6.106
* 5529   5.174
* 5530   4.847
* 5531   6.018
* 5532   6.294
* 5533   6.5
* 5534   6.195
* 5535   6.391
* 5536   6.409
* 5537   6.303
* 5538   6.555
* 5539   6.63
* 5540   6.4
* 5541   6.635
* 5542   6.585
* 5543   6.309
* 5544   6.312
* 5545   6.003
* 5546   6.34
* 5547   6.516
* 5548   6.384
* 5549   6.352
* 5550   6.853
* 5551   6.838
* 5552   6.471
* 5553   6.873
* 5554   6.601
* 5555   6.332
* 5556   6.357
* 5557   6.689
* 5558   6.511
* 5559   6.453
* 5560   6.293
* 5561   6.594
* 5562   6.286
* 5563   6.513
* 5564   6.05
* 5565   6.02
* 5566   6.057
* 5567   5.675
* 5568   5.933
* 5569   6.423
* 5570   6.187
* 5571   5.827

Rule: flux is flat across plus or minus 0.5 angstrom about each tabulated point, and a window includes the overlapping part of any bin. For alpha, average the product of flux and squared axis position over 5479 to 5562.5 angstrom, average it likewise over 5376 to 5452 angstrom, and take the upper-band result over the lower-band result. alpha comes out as 1.1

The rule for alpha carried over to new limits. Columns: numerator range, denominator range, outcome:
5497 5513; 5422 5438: 1.07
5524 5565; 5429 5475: 1.09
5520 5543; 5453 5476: 1.05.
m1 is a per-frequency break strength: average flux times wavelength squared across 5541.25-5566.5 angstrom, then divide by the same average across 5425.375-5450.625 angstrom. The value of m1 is 1.1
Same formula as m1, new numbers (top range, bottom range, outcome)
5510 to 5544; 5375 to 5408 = 1.12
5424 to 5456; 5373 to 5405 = 1.02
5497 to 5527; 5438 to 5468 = 1.04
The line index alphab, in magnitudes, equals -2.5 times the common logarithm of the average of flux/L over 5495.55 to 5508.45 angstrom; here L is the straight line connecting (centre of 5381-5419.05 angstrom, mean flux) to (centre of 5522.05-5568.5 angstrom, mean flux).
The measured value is 0.02 mag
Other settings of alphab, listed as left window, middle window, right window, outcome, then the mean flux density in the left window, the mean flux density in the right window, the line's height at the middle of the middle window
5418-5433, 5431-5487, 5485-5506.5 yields 0.020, 6.11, 6.26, 6.18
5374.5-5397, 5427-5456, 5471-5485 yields 0.016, 6.16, 6.03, 6.08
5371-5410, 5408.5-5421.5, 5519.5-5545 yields -0.027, 5.77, 6.37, 5.87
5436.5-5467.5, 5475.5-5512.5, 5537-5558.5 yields 0.025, 6.12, 6.5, 6.28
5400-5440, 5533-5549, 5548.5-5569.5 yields -0.014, 5.84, 6.39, 6.32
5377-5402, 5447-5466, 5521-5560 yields 0.029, 5.98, 6.42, 6.18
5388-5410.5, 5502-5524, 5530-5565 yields 0.014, 5.62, 6.41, 6.22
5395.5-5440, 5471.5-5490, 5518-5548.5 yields 0.000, 5.8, 6.36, 6.11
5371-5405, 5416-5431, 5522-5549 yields -0.032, 5.9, 6.35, 6.01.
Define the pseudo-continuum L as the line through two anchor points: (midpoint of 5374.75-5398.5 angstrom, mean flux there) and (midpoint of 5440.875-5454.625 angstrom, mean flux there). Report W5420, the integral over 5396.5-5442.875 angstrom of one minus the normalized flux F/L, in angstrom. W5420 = 2.1 angstrom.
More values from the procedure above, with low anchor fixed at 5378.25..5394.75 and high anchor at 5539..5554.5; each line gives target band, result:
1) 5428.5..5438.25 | 1.0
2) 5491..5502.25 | 0.2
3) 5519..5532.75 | 0.3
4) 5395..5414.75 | 2.2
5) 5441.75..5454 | 0.4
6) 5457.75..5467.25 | 0.0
